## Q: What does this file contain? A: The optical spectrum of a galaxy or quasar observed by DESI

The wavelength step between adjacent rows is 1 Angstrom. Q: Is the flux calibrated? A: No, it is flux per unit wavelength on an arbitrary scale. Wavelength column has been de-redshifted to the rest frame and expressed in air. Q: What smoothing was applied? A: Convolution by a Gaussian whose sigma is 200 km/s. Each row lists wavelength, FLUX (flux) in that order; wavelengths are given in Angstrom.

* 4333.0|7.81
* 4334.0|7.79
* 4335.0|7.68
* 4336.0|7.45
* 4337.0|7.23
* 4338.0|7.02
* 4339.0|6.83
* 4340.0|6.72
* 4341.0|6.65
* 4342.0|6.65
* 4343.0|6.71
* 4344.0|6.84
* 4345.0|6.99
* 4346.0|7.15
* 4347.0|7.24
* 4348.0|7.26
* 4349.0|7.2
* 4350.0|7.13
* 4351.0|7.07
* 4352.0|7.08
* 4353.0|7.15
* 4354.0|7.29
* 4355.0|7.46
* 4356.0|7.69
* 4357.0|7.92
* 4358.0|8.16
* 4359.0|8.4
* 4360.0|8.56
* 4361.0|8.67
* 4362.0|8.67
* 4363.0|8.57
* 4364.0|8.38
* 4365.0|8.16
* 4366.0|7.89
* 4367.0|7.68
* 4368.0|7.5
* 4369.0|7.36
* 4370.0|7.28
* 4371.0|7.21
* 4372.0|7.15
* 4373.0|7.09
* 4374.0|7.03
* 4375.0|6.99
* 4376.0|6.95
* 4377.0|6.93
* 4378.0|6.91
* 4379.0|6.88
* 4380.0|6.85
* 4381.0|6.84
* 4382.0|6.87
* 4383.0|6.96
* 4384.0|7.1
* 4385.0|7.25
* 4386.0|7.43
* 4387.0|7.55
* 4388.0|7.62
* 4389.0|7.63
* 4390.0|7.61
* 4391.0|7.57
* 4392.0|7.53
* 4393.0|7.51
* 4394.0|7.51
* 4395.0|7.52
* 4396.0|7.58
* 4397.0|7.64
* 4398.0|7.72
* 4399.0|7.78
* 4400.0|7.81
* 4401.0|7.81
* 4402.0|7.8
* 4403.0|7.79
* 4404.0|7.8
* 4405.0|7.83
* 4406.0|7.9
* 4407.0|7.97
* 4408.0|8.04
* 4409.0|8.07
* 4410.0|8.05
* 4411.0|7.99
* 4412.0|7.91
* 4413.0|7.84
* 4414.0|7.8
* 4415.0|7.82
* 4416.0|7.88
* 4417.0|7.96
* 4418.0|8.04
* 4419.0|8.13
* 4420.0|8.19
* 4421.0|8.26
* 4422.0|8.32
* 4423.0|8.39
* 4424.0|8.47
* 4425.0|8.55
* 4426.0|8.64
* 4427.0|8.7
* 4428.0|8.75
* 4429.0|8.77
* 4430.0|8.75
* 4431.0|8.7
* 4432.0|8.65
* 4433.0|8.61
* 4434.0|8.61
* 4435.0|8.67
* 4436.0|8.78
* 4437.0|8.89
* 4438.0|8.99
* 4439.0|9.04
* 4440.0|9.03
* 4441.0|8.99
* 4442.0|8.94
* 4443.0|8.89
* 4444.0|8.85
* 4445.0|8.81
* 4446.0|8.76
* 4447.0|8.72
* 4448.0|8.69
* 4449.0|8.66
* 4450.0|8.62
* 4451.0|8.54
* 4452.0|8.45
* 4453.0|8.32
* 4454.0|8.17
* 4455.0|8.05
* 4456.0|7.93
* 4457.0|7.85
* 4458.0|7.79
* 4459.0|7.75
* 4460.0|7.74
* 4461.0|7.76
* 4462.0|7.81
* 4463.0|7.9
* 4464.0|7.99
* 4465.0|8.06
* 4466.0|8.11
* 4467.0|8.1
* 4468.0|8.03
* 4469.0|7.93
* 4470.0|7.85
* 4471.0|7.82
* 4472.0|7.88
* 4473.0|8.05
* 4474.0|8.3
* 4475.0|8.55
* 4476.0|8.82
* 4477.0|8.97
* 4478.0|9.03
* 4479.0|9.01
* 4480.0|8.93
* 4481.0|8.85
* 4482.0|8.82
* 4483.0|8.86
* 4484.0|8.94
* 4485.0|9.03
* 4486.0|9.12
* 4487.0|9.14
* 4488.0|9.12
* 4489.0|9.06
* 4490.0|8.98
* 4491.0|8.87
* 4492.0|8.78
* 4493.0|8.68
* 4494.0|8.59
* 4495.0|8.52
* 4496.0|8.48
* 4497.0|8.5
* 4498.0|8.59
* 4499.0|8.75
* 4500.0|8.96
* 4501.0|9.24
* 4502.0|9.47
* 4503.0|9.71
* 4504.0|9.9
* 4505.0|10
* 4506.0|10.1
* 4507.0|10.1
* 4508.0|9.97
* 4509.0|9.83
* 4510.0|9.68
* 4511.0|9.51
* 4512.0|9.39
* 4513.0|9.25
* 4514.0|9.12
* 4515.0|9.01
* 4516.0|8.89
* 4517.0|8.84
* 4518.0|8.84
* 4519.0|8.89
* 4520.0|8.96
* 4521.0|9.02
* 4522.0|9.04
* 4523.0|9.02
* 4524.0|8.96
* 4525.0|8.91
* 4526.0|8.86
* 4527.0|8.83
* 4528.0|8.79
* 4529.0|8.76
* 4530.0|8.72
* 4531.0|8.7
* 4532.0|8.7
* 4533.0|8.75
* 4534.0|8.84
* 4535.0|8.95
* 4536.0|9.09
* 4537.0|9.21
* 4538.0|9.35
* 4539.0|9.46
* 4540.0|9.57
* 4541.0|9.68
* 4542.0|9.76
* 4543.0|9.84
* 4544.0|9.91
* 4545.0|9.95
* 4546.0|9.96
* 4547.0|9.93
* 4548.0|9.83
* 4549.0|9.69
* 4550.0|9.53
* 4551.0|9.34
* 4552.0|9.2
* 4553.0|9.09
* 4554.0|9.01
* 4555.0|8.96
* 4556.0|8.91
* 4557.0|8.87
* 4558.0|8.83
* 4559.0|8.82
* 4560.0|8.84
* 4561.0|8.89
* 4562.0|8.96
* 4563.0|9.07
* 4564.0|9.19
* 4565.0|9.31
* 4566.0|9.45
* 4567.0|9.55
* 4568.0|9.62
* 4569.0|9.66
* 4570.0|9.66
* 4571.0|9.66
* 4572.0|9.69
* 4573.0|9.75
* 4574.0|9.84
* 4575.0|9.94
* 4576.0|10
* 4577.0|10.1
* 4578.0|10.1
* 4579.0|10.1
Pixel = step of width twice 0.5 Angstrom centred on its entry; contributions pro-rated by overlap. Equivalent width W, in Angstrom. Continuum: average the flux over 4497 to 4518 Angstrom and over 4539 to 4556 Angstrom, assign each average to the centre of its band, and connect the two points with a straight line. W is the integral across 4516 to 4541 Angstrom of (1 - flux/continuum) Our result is 1.3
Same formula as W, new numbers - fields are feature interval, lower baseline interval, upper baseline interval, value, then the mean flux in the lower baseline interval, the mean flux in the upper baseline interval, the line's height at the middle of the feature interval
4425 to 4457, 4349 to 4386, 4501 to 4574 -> -1.6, 7.47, 9.3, 8.26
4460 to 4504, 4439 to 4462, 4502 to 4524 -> 1.5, 8.42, 9.38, 8.9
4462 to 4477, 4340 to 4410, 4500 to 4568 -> 0.7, 7.49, 9.26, 8.54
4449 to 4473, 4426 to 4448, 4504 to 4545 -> 2.4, 8.8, 9.24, 8.92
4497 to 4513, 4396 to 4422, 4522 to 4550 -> -1.0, 7.91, 9.26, 8.93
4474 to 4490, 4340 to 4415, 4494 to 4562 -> -0.5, 7.52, 9.2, 8.69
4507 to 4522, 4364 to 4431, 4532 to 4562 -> -0.5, 7.73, 9.3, 8.95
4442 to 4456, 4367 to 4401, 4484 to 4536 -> -0.6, 7.32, 9.07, 8.22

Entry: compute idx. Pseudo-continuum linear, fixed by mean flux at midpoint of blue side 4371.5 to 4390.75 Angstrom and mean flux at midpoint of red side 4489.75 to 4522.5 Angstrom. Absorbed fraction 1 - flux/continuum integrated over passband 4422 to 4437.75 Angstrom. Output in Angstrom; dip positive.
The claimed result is -1.4 Angstrom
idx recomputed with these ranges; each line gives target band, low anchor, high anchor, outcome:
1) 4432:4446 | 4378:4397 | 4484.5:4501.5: -1.3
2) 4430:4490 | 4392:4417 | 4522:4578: -1.0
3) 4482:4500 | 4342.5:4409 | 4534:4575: -0.2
